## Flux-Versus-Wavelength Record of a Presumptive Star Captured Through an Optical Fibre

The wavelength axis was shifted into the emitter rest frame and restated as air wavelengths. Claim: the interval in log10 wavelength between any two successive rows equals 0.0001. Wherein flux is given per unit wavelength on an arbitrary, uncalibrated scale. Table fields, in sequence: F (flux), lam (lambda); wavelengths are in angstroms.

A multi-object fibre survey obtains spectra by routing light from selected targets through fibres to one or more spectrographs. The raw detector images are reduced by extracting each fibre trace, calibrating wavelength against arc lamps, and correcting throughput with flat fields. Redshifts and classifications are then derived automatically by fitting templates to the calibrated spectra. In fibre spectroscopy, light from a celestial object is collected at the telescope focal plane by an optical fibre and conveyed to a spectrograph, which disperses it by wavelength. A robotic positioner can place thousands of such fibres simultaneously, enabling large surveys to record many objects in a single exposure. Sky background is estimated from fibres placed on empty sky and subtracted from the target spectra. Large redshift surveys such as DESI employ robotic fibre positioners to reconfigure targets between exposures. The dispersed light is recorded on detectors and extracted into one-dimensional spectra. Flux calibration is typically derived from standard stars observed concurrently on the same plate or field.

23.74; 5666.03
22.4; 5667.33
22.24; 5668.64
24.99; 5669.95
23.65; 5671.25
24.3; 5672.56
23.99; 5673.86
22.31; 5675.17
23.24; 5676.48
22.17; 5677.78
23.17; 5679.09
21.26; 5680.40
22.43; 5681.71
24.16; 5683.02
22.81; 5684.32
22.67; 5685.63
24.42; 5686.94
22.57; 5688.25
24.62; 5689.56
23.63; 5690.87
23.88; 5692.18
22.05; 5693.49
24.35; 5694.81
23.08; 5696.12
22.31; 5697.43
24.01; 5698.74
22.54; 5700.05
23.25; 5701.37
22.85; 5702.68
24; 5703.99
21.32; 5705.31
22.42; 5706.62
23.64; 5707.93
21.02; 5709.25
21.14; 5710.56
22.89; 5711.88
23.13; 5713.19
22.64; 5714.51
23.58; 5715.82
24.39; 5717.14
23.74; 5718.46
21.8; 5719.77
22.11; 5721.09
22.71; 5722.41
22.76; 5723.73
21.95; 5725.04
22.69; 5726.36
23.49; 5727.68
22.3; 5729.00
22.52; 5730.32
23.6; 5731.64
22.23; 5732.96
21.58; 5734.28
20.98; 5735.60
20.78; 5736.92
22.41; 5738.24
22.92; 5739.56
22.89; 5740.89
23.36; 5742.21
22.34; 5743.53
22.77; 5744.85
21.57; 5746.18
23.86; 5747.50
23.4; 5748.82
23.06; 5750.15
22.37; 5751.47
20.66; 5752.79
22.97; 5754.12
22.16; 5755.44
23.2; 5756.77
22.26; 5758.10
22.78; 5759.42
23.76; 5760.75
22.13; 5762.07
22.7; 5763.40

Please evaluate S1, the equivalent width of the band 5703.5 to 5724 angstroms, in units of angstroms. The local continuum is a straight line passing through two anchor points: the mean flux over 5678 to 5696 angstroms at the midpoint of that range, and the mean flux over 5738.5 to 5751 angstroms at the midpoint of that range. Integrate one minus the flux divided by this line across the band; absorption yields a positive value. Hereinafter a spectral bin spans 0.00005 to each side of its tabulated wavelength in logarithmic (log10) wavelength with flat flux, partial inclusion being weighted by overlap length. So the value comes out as 0.3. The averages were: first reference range 23.2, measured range 22.7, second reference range 22.9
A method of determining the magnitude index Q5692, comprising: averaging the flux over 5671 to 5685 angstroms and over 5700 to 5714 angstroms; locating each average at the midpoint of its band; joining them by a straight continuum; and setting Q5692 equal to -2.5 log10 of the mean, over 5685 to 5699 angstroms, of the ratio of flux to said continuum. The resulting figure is -0.028 mag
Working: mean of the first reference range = 23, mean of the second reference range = 22.6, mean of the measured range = 23.4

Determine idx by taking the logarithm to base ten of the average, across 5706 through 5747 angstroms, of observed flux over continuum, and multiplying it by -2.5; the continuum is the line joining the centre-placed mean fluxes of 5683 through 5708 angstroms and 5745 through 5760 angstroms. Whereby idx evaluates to 0.016 mag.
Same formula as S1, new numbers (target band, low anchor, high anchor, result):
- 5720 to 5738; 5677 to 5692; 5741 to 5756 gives 0.4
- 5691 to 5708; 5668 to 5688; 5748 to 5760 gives 0.0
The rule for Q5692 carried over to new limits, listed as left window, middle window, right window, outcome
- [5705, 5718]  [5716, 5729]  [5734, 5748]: -0.01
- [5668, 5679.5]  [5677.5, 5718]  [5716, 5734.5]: 0.00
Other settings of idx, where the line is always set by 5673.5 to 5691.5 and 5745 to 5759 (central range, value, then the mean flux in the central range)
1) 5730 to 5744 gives 0.017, 22.3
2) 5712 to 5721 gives -0.014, 23.1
